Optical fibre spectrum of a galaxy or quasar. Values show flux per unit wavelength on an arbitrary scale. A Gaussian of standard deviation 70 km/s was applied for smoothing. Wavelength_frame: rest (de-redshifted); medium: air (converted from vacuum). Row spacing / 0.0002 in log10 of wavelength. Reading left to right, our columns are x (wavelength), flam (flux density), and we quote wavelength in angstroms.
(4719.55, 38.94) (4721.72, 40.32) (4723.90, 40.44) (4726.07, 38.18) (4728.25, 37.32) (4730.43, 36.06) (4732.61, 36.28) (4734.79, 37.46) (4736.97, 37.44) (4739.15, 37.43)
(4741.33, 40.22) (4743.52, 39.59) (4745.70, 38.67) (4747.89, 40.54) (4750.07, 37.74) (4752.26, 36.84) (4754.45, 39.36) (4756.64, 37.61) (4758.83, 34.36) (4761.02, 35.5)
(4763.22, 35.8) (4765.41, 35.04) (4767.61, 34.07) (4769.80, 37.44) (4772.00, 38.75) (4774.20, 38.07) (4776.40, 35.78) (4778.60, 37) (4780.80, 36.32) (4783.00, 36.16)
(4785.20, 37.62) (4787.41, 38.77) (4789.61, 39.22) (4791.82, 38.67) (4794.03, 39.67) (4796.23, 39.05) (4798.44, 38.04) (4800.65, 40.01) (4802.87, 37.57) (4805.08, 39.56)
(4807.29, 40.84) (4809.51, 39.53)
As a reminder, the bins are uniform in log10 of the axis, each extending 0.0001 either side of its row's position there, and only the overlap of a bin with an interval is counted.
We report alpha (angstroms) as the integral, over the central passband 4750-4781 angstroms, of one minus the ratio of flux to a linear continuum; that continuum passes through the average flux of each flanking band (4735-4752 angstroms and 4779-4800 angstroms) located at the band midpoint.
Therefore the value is 1.5 angstroms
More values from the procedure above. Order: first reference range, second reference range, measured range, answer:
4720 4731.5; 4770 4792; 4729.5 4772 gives 0.90 angstroms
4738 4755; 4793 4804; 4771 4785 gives 0.65 angstroms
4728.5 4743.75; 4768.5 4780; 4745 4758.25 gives -0.27 angstroms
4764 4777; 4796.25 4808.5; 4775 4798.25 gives 0.02 angstroms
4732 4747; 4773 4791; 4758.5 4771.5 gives 0.74 angstroms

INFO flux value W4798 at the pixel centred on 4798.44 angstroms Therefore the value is 38.04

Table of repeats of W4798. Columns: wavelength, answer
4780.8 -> 36.32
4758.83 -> 34.36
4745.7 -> 38.67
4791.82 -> 38.67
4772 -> 38.75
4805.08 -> 39.56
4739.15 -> 37.43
